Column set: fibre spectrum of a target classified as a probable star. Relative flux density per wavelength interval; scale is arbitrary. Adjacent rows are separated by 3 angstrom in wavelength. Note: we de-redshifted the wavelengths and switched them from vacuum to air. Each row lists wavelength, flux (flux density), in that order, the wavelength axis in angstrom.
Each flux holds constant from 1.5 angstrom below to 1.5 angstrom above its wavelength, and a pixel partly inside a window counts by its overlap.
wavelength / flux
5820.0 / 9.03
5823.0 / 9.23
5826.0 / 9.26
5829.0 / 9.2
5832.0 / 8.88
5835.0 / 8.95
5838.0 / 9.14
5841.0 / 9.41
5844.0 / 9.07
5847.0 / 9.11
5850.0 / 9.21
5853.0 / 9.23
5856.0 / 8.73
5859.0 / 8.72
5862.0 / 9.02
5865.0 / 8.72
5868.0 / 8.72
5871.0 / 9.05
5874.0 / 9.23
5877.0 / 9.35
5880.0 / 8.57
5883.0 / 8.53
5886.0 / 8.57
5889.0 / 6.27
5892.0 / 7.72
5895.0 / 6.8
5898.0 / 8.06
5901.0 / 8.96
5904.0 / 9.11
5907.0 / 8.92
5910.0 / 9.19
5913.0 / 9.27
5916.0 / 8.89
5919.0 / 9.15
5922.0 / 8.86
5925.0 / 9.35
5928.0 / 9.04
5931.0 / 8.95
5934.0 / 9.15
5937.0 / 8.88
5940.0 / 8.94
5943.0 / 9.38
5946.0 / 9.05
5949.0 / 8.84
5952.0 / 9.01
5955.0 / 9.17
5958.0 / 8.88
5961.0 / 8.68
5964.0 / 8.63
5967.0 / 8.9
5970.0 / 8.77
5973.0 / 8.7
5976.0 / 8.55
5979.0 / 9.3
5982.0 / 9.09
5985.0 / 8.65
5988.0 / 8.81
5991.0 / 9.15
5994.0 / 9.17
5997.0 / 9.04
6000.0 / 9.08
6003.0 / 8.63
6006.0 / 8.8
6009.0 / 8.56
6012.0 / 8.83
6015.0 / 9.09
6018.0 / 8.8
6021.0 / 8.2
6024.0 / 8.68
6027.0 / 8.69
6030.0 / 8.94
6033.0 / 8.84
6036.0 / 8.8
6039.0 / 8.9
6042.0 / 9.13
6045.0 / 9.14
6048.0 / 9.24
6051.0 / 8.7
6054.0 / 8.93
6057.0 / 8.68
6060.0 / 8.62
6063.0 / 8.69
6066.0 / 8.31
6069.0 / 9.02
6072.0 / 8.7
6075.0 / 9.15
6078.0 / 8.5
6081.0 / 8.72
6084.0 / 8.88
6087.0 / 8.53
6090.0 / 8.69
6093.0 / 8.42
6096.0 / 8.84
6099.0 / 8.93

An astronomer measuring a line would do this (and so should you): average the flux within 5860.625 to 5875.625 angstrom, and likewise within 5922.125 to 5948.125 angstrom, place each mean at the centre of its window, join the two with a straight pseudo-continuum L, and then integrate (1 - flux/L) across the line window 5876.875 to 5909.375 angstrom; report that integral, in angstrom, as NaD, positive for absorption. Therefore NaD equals 2.7 angstrom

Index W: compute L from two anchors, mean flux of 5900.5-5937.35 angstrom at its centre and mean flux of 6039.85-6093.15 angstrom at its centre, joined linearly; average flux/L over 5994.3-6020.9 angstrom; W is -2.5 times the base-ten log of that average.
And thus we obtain 0.01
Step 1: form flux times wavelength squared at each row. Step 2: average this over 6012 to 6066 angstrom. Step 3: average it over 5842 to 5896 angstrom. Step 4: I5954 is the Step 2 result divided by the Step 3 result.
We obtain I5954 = 1.08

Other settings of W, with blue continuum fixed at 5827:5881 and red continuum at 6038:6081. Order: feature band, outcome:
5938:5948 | -0.019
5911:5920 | -0.017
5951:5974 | 0.010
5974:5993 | -0.003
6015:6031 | 0.021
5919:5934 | -0.014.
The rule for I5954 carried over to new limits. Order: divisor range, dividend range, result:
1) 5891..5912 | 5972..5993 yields 1.09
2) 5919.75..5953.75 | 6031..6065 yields 1.02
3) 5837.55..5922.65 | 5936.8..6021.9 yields 1.05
